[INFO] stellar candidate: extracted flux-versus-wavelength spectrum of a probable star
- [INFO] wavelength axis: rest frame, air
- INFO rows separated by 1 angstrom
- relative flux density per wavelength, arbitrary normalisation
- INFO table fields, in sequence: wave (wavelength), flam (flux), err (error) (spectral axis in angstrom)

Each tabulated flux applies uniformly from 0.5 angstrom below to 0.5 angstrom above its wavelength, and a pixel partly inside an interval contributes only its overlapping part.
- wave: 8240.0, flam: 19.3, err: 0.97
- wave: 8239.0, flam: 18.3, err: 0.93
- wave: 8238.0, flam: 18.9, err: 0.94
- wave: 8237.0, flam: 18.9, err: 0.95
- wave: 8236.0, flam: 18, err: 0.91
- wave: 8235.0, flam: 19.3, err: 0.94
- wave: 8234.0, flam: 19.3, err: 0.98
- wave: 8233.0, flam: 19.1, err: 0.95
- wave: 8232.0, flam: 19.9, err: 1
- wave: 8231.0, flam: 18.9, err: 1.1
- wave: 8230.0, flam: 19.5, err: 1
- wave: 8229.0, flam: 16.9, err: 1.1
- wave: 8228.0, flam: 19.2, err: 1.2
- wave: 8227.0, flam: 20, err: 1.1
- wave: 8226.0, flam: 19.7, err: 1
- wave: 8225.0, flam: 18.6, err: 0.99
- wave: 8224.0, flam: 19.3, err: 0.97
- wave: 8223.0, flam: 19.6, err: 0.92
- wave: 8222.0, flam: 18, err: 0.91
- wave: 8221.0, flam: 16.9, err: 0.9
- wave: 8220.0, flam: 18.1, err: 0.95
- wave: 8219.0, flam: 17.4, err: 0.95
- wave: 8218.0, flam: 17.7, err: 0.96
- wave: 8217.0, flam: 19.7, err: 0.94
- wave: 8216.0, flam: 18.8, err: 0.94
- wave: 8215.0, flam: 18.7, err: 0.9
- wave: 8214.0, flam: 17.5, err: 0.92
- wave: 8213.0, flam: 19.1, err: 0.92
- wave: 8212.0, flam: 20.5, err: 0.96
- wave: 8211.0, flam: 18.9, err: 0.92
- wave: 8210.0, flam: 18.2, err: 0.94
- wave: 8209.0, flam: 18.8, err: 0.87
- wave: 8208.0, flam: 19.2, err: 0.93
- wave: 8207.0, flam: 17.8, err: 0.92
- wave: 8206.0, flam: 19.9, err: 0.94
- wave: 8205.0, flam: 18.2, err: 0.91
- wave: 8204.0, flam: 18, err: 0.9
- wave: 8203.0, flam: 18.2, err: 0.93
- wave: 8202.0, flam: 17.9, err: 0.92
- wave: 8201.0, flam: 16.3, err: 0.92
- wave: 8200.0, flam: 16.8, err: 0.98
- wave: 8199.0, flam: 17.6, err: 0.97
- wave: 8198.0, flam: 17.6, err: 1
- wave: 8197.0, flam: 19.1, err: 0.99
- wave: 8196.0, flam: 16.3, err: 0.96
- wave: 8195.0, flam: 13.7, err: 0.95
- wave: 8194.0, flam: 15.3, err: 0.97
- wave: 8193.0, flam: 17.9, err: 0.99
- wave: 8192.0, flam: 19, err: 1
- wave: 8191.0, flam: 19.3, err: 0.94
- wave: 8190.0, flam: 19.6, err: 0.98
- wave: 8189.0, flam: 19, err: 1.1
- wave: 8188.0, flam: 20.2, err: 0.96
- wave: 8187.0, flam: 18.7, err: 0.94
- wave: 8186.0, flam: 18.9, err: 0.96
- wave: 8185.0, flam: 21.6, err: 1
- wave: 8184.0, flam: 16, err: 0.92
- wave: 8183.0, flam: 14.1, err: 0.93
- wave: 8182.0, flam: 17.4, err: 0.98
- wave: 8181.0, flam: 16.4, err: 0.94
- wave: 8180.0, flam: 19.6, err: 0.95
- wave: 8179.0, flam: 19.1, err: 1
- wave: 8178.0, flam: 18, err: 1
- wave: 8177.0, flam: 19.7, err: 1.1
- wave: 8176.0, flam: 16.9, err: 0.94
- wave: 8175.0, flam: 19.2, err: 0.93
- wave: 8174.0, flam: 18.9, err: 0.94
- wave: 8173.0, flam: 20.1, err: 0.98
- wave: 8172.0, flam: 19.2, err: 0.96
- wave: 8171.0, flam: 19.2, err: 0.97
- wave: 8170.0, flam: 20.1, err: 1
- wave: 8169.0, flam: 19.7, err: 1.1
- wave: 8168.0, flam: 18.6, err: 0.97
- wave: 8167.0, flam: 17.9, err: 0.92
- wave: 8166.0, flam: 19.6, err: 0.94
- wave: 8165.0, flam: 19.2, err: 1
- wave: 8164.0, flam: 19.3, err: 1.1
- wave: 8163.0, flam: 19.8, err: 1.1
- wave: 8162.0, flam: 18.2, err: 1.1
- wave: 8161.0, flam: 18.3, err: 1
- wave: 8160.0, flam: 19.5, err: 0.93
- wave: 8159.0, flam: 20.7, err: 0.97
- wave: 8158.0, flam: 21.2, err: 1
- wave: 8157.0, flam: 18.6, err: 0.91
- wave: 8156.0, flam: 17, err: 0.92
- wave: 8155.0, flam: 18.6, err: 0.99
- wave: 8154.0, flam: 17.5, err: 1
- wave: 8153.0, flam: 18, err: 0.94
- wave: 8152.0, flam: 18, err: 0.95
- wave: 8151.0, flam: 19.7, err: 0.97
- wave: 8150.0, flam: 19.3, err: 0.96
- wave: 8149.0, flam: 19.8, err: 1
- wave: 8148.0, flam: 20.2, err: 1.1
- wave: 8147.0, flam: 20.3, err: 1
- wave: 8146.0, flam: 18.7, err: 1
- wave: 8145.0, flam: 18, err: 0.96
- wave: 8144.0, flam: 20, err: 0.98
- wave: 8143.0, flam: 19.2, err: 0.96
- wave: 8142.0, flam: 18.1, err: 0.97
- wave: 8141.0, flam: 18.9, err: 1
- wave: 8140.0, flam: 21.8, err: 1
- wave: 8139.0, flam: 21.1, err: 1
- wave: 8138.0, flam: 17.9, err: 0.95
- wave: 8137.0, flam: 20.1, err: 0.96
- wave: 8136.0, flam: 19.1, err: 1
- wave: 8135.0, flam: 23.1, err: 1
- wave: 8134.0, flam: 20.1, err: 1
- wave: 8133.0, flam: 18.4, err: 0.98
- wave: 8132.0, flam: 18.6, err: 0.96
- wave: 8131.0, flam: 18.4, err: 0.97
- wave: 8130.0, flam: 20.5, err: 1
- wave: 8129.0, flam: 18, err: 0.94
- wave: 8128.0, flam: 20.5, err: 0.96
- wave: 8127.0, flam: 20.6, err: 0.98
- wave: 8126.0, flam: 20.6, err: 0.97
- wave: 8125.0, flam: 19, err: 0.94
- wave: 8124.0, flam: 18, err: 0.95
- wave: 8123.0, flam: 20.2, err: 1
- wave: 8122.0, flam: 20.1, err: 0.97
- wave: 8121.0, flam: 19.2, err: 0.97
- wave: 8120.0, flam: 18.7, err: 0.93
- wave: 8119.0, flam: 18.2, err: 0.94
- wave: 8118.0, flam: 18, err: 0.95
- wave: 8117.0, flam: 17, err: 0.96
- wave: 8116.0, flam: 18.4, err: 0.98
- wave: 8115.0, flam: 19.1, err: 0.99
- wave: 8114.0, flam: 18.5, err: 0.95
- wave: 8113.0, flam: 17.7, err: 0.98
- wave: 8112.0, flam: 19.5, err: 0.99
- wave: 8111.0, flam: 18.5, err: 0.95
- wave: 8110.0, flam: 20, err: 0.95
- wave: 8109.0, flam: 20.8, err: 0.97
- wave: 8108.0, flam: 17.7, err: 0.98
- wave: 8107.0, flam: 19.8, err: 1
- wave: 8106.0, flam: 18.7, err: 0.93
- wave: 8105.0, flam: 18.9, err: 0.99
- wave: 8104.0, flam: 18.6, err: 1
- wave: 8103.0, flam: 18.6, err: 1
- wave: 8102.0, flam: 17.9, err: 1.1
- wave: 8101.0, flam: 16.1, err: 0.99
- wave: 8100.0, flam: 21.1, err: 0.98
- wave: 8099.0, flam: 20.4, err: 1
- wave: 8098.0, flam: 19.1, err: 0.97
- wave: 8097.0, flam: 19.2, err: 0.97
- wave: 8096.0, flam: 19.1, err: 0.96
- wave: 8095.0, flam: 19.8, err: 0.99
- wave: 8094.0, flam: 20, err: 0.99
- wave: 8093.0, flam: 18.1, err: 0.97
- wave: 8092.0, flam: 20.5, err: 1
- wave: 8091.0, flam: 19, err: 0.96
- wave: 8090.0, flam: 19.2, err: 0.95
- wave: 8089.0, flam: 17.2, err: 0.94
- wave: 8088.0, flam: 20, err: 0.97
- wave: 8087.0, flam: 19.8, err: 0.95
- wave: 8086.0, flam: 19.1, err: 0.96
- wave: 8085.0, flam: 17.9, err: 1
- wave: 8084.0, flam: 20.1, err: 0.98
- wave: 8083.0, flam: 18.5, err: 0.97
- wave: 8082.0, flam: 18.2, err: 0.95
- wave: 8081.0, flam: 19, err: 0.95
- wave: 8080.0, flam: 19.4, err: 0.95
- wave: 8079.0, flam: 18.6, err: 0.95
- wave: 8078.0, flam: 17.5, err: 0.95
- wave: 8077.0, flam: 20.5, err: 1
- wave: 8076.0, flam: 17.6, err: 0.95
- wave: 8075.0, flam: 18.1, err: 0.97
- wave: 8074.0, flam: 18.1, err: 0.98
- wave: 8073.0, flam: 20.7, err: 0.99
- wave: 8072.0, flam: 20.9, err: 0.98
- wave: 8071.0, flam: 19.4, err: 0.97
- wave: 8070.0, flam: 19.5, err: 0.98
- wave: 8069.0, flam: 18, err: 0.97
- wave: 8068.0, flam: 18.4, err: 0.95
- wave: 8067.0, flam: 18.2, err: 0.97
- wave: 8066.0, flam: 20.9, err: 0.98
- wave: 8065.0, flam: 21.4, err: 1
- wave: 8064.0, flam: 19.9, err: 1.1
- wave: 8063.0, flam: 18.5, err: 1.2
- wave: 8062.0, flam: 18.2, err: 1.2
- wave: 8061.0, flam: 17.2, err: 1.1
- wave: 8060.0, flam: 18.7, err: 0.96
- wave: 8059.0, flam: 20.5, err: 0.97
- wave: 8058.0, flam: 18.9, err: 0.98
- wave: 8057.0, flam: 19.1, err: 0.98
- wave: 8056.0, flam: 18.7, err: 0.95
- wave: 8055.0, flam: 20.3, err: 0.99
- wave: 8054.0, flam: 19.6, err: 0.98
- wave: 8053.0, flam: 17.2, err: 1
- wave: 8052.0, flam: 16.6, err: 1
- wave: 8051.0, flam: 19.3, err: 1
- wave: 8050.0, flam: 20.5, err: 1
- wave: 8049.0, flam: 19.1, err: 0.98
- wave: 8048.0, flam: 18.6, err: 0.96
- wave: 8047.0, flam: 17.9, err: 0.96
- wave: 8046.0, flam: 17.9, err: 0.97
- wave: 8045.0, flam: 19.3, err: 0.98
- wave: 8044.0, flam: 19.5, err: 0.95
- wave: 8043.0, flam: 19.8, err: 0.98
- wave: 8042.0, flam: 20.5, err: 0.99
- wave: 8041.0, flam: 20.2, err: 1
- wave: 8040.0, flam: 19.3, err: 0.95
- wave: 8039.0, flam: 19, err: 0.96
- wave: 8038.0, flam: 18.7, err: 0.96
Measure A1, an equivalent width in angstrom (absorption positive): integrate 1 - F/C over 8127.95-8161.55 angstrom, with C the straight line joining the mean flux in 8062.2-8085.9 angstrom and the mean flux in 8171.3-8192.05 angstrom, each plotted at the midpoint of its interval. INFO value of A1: -0.96 angstrom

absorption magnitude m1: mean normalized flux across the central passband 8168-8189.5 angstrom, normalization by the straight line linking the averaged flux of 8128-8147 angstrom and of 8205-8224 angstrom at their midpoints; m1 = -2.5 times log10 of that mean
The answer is 0.02 mag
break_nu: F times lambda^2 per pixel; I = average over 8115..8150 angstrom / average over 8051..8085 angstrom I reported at 1.0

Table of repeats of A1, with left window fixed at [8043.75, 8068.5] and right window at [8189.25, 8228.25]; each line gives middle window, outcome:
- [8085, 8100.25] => -0.5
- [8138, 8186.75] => -1.2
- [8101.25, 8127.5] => -0.3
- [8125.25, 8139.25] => -0.8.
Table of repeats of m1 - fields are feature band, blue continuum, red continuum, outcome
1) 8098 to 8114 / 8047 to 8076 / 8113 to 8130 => 0.004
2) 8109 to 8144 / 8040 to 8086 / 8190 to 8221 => -0.040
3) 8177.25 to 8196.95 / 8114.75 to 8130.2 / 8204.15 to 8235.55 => 0.056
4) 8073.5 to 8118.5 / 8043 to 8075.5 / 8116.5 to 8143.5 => 0.020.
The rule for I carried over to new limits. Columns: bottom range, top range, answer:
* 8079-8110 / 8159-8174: 1.03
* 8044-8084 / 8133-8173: 1.04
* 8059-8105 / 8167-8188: 1.00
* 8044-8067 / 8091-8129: 1.02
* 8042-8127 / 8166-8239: 1.00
